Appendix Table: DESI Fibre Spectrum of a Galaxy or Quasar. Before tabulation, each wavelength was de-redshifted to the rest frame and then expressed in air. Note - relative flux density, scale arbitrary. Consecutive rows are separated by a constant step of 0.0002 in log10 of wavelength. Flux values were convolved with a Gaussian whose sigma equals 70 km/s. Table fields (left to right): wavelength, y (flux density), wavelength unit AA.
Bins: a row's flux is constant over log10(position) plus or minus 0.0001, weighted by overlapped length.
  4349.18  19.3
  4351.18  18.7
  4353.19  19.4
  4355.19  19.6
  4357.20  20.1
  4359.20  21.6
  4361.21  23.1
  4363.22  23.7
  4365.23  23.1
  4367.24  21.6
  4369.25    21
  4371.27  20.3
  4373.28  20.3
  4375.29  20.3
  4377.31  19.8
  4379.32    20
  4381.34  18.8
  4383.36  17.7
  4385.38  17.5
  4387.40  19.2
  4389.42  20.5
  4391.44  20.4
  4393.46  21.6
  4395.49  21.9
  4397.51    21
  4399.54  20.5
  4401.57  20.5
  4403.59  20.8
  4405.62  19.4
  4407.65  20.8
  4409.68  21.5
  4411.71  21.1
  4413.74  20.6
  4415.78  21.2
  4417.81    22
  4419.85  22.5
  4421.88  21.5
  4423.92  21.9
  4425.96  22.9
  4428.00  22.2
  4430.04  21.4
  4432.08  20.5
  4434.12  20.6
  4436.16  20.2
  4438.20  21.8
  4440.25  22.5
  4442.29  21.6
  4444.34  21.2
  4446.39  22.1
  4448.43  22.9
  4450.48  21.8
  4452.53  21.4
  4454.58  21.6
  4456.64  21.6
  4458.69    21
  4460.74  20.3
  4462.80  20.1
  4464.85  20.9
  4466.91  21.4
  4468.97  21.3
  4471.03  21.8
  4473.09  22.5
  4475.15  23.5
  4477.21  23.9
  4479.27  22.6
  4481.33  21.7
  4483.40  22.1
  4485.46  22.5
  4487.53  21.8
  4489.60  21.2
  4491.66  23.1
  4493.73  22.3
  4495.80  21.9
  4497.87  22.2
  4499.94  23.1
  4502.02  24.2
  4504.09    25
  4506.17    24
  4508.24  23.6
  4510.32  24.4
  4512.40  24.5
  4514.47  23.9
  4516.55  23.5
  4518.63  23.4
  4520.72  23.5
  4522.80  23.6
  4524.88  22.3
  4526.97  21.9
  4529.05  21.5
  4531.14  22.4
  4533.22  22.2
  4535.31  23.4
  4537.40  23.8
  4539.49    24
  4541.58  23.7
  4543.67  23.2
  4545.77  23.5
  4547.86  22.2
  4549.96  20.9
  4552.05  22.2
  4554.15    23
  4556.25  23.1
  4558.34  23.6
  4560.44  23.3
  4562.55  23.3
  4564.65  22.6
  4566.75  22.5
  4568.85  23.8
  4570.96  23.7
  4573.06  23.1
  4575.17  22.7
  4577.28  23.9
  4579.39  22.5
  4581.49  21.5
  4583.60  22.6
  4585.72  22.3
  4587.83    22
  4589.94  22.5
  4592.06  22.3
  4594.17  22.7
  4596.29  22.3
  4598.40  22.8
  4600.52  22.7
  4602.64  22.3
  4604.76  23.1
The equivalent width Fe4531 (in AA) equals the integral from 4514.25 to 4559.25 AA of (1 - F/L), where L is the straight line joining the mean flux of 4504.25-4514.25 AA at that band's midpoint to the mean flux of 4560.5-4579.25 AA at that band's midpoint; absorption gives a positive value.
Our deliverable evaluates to 1.5 AA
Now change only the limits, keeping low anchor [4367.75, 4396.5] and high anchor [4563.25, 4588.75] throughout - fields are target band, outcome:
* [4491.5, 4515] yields -1.94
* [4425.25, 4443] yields -0.66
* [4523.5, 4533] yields 0.00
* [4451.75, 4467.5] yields 0.06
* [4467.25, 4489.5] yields -0.96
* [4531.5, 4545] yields -0.67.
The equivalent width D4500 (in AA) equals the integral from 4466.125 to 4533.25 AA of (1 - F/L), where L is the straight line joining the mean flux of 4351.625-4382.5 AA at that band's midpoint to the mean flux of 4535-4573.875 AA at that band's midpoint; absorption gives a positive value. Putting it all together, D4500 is -1.21 AA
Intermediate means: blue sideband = 20.8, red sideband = 23.1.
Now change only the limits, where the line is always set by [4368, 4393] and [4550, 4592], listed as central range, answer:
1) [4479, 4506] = -1.4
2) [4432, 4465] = -0.8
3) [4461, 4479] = -0.6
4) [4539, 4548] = -0.4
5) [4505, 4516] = -1.1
